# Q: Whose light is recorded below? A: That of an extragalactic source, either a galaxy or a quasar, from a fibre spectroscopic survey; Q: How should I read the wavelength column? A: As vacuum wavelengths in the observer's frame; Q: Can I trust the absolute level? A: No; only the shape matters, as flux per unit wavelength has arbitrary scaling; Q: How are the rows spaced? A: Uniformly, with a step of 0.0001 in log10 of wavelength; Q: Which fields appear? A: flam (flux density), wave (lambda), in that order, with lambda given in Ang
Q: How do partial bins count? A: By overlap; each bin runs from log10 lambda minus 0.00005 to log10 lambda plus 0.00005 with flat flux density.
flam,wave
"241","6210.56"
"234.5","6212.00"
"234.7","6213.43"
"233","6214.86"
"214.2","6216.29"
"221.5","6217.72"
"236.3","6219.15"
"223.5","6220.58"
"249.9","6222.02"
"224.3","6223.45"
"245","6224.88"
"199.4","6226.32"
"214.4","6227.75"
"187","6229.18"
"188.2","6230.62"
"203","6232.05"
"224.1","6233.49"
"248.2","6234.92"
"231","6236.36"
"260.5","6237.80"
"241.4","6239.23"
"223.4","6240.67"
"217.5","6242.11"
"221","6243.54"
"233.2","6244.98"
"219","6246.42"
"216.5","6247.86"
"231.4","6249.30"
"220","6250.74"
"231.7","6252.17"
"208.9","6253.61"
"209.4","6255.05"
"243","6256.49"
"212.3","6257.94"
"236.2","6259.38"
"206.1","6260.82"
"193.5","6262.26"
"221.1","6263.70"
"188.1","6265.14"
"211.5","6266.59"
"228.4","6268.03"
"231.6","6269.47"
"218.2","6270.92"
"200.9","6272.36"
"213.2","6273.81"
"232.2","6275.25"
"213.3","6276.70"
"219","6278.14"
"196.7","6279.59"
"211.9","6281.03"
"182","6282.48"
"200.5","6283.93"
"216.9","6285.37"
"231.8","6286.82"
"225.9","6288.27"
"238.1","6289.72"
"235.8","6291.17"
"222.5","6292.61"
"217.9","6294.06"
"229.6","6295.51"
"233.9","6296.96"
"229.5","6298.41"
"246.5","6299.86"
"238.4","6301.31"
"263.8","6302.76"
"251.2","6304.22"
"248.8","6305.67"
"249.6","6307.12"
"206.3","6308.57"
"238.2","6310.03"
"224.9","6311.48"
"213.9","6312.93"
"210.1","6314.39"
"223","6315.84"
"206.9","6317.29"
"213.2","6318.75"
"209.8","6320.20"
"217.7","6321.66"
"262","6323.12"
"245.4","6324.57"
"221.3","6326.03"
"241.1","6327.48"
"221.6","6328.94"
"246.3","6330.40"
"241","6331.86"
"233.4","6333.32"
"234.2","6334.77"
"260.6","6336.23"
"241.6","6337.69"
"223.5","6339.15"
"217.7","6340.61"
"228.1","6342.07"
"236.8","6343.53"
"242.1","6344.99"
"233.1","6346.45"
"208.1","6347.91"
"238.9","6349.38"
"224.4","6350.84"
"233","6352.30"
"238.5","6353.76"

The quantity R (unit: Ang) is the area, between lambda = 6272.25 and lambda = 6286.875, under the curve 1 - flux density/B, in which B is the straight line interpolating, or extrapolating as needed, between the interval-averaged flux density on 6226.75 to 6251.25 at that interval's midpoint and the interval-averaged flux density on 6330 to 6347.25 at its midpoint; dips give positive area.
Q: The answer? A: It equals 1.1 Ang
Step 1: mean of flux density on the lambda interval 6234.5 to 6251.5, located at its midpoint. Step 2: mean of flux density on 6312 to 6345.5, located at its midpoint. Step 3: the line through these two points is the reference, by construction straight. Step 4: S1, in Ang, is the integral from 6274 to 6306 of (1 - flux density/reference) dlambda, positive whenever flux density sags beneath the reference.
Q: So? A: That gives 0.53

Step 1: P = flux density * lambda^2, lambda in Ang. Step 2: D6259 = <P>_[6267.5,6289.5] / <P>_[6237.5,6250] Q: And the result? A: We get 0.95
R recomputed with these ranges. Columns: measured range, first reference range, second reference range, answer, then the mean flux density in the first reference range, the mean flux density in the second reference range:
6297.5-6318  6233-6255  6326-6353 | -0.1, 228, 233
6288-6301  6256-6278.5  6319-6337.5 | -0.4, 216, 236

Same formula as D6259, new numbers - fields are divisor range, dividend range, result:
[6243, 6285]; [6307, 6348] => 1.09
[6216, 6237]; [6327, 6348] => 1.10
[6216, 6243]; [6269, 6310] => 1.03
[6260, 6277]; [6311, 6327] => 1.06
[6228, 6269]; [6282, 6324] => 1.05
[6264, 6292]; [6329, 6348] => 1.11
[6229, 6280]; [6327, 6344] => 1.10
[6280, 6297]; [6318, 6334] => 1.07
